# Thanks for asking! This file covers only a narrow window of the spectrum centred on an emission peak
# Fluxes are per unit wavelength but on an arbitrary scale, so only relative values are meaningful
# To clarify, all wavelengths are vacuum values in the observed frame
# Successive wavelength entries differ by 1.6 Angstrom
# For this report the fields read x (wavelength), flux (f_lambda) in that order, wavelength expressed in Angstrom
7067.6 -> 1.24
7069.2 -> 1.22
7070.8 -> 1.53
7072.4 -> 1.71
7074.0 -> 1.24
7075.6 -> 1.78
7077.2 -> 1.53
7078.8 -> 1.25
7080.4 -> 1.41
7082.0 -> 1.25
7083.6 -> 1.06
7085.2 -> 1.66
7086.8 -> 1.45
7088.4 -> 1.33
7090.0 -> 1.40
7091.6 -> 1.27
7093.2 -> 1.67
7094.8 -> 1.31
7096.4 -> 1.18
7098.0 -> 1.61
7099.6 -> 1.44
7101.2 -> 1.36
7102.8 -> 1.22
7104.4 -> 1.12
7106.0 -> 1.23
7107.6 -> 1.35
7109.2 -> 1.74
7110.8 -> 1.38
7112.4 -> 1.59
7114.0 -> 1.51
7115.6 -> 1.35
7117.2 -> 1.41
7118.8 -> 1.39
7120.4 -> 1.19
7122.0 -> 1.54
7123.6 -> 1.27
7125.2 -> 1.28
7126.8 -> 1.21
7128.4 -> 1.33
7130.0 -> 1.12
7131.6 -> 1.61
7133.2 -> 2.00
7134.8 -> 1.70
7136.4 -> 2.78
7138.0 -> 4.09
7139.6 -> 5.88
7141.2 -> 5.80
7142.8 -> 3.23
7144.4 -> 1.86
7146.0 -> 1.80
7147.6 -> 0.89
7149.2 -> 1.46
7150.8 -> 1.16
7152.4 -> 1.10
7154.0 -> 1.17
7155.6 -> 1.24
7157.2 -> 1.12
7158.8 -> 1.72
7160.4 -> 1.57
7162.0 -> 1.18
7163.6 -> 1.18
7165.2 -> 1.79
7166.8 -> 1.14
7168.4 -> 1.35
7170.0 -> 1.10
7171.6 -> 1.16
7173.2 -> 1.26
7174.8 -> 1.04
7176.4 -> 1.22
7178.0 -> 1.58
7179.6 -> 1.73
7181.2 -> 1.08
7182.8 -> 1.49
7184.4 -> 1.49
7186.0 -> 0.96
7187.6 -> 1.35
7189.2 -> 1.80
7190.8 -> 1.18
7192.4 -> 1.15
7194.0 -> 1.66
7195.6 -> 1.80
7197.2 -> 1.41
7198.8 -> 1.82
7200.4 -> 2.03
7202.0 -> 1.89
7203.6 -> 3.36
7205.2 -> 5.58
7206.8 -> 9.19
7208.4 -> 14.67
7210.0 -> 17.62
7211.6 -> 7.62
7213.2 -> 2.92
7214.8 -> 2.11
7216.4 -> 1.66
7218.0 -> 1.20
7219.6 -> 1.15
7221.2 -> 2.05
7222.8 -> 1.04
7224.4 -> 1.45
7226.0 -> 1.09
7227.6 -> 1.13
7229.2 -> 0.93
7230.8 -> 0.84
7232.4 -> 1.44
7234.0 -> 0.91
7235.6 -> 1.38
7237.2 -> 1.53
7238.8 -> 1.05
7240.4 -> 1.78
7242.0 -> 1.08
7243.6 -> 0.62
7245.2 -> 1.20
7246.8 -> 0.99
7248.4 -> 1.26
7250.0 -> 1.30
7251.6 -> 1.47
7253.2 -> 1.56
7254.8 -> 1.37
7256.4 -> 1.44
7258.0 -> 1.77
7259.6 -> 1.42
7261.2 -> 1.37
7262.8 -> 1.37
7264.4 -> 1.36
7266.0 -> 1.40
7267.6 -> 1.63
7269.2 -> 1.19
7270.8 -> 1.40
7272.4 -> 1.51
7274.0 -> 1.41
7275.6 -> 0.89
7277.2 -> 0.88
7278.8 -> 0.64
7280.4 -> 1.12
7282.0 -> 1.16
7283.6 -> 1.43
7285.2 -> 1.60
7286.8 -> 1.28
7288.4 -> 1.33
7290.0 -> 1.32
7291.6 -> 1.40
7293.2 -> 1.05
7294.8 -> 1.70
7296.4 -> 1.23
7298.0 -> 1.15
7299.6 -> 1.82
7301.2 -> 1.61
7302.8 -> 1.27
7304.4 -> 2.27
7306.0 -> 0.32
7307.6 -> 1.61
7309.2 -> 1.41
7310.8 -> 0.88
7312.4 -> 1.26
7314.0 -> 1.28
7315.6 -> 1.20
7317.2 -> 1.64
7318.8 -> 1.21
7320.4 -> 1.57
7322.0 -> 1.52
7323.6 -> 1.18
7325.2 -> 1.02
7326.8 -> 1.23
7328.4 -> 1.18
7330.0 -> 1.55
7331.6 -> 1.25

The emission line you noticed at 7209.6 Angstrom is [O III] 5007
